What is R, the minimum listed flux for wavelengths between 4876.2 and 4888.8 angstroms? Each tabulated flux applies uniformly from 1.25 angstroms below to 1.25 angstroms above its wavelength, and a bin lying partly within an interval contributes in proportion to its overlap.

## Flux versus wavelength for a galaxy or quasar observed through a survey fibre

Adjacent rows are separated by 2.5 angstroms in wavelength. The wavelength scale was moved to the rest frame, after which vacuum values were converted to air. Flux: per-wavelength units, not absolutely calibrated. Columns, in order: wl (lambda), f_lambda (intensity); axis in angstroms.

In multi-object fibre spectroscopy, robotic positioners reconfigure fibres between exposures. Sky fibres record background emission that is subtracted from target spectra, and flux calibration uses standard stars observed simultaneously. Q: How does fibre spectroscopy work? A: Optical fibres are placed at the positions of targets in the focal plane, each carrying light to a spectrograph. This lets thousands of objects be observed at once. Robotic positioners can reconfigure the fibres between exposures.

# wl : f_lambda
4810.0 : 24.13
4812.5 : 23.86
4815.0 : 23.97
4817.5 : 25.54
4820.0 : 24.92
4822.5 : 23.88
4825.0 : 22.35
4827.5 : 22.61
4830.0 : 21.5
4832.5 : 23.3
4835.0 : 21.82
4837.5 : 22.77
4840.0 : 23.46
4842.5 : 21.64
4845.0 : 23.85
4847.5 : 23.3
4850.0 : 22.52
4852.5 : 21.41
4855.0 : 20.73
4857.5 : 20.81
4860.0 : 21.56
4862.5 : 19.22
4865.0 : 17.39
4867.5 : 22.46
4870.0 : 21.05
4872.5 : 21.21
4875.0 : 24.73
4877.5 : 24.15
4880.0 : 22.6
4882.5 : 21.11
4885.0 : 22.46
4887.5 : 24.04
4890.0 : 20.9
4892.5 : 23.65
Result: 21.11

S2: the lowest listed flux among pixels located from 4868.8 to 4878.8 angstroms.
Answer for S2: 21.05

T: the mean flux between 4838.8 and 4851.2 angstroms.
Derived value 23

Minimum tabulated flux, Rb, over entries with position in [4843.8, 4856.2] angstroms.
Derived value 20.73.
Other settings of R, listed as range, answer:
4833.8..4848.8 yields 21.64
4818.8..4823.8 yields 23.88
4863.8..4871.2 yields 17.39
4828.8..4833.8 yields 21.5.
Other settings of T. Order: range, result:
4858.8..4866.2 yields 19.4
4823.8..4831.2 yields 22.2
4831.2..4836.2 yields 22.6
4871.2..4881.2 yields 23.2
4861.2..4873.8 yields 20.3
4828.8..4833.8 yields 22.4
